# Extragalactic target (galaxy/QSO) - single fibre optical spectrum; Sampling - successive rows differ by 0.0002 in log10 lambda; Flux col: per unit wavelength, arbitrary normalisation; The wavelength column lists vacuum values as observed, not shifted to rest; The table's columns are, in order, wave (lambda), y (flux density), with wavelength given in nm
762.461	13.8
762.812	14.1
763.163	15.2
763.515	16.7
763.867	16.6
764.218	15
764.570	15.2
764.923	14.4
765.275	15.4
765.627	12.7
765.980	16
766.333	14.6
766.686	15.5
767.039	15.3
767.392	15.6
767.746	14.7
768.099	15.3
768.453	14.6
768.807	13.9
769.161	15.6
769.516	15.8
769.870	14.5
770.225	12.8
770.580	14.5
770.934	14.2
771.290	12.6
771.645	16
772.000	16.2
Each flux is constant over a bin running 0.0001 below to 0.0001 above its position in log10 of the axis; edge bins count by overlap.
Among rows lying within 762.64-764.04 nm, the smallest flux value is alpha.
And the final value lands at 14.1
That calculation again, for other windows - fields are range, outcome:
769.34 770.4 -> 12.8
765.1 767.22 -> 12.7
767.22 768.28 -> 14.7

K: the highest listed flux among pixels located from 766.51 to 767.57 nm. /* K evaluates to 15.6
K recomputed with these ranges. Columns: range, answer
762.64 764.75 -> 16.7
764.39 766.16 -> 16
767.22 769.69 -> 15.8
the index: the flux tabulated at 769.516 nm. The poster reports 15.8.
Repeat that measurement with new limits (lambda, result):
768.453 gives 14.6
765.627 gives 12.7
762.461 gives 13.8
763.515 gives 16.7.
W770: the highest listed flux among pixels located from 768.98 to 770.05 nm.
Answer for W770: 15.8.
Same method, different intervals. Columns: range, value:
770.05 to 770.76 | 14.5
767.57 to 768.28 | 15.3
